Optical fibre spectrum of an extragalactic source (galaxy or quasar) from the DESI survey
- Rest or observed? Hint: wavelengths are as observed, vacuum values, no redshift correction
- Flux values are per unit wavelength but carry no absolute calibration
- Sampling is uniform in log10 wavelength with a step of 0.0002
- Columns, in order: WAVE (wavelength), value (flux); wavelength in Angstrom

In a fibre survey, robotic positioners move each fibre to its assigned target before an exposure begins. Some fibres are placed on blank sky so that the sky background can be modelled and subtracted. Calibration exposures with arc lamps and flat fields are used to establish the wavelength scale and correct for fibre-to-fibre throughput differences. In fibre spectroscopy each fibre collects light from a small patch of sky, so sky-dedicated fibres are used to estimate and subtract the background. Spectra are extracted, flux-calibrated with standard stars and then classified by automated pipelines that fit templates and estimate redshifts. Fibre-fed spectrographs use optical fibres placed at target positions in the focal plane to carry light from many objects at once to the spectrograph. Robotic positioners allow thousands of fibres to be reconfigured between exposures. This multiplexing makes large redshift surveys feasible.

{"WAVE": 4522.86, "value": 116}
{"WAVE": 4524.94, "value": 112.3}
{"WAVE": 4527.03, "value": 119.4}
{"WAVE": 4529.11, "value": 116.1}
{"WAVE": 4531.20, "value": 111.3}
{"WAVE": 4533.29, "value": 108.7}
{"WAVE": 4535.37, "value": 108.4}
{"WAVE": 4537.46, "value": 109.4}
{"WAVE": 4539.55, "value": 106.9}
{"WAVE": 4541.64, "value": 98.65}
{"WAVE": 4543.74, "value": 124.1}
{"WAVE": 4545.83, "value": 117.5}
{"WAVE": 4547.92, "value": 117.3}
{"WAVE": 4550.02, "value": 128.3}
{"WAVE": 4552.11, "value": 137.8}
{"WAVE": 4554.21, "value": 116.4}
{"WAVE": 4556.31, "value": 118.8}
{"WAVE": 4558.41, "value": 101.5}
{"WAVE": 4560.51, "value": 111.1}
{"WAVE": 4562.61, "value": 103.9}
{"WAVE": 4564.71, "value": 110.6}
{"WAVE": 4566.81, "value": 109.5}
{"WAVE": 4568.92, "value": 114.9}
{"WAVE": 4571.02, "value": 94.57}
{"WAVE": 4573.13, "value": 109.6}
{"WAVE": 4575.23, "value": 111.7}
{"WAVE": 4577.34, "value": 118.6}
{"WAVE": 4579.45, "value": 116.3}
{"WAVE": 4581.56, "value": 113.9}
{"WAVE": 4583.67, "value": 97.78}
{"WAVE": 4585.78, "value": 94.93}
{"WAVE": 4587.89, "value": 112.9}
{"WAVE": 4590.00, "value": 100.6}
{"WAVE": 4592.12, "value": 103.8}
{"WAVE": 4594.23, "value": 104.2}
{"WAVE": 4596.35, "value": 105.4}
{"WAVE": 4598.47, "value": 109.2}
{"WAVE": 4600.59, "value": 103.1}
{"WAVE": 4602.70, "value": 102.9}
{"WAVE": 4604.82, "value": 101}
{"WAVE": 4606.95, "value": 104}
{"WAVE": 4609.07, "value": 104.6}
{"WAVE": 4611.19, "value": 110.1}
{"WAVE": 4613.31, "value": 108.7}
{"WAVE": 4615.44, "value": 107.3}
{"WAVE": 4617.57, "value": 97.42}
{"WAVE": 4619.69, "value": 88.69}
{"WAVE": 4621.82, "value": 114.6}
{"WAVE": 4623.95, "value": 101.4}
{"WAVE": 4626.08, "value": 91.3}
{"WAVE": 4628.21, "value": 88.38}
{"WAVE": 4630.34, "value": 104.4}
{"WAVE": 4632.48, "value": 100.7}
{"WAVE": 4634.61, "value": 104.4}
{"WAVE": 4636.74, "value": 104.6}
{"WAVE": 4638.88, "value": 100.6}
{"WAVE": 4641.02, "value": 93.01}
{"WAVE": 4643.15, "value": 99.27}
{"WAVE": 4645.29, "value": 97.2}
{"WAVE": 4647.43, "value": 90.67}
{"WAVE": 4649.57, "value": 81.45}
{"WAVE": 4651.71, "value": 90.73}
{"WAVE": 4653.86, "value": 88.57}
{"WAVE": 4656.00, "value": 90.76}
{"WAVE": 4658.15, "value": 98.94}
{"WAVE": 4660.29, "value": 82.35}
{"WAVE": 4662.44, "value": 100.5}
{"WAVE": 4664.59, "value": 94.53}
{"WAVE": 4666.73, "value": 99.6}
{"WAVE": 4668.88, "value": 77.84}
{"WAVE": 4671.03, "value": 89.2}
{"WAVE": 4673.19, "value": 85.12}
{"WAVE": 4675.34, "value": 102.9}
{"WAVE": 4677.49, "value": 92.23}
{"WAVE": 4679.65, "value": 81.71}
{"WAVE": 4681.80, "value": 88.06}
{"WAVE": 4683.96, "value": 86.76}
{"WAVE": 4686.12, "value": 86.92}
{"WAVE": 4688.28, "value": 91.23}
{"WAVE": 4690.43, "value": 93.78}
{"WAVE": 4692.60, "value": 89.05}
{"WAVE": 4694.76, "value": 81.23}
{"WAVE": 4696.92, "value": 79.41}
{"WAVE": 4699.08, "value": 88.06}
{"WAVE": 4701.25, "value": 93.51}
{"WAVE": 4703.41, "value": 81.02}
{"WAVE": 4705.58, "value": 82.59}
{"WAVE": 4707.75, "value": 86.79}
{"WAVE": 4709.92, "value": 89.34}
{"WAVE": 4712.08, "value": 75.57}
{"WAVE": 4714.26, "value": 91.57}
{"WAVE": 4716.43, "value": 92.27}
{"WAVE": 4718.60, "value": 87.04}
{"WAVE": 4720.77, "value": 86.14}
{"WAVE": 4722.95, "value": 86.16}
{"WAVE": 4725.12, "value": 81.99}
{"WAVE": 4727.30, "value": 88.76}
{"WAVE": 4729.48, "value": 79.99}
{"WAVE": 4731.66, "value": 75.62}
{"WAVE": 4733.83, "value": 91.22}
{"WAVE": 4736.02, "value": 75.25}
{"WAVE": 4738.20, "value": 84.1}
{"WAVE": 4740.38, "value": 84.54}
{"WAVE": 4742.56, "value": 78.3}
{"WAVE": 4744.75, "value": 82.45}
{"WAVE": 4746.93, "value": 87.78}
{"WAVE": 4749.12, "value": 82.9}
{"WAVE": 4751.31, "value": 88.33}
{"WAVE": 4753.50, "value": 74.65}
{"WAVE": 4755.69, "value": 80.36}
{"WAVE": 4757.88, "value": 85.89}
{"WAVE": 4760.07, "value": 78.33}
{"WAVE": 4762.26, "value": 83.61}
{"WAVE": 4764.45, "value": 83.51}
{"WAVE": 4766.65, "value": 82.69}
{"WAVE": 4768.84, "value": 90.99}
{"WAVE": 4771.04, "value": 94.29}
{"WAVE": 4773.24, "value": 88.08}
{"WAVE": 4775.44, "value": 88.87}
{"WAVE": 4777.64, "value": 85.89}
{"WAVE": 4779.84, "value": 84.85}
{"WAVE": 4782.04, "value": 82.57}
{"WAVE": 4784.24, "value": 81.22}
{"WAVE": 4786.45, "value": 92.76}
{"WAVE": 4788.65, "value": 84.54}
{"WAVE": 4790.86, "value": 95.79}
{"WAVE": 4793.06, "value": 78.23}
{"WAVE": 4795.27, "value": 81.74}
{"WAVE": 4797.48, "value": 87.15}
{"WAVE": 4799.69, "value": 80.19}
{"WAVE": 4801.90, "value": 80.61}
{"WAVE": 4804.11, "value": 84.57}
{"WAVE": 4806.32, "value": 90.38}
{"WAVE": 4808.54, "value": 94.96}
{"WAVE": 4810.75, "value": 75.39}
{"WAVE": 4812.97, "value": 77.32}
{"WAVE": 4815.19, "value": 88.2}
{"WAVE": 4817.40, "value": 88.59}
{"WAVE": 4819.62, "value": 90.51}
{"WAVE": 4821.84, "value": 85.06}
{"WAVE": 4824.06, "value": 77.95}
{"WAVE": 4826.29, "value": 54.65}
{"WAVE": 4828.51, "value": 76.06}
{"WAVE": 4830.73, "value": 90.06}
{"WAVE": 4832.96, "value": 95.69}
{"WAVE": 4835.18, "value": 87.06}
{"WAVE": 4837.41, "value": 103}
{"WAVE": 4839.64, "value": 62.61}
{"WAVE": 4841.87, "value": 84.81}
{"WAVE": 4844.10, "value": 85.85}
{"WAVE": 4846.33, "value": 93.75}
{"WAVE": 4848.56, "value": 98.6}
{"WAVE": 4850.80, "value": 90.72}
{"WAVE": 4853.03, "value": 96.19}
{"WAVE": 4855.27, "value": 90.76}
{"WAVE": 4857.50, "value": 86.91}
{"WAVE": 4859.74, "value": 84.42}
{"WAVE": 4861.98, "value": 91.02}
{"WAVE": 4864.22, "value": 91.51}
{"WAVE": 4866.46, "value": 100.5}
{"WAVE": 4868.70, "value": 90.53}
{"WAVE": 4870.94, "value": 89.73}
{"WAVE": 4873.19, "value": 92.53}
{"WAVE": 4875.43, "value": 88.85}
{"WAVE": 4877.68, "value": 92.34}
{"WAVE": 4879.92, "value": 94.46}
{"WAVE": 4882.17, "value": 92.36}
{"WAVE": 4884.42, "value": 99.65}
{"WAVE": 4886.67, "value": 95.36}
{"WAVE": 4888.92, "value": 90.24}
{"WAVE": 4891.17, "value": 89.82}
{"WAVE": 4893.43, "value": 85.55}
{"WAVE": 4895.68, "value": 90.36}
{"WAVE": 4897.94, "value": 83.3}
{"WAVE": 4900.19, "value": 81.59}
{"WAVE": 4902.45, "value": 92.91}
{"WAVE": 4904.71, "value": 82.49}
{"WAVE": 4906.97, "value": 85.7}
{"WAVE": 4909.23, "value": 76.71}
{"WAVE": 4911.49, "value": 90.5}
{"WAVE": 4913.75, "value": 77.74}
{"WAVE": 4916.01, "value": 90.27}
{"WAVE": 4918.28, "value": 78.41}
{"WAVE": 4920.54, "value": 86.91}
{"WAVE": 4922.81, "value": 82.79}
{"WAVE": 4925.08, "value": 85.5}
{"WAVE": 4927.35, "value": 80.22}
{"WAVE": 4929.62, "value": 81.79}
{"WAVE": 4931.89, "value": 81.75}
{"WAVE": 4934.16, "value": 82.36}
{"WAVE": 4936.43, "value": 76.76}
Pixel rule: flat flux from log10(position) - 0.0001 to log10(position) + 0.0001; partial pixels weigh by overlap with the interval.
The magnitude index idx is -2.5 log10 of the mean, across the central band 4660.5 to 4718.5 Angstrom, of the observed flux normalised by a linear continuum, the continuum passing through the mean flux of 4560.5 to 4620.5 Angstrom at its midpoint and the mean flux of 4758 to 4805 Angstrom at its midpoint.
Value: 0.08 mag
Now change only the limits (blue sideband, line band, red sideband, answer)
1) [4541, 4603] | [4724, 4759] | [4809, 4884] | 0.17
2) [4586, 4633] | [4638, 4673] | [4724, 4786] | 0.06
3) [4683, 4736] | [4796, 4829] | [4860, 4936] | 0.06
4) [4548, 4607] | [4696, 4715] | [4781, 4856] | 0.14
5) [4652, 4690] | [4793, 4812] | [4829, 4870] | 0.08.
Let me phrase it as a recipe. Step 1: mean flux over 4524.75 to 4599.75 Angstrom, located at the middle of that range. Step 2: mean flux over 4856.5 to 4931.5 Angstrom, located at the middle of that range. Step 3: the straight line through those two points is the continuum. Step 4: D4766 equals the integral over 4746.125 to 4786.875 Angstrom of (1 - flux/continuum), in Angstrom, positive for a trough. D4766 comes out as 4.94 Angstrom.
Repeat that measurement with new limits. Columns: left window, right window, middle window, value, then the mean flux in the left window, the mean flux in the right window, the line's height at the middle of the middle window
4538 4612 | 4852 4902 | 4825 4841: 2.09 Angstrom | 110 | 90.8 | 93.6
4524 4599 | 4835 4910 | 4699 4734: 5.16 Angstrom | 111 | 89.6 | 100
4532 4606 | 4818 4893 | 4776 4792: 1.23 Angstrom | 110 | 88.9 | 94.1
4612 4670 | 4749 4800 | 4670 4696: 1.06 Angstrom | 96.3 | 85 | 92.7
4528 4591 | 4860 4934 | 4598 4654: 3.76 Angstrom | 111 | 87.8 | 107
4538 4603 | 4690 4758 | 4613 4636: 0.17 Angstrom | 110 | 84.4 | 101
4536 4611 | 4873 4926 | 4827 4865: 1.19 Angstrom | 110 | 87.7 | 91.3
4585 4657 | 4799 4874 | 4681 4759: 7.50 Angstrom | 100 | 86.8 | 94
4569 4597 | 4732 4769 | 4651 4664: 0.55 Angstrom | 107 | 82.9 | 96.2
